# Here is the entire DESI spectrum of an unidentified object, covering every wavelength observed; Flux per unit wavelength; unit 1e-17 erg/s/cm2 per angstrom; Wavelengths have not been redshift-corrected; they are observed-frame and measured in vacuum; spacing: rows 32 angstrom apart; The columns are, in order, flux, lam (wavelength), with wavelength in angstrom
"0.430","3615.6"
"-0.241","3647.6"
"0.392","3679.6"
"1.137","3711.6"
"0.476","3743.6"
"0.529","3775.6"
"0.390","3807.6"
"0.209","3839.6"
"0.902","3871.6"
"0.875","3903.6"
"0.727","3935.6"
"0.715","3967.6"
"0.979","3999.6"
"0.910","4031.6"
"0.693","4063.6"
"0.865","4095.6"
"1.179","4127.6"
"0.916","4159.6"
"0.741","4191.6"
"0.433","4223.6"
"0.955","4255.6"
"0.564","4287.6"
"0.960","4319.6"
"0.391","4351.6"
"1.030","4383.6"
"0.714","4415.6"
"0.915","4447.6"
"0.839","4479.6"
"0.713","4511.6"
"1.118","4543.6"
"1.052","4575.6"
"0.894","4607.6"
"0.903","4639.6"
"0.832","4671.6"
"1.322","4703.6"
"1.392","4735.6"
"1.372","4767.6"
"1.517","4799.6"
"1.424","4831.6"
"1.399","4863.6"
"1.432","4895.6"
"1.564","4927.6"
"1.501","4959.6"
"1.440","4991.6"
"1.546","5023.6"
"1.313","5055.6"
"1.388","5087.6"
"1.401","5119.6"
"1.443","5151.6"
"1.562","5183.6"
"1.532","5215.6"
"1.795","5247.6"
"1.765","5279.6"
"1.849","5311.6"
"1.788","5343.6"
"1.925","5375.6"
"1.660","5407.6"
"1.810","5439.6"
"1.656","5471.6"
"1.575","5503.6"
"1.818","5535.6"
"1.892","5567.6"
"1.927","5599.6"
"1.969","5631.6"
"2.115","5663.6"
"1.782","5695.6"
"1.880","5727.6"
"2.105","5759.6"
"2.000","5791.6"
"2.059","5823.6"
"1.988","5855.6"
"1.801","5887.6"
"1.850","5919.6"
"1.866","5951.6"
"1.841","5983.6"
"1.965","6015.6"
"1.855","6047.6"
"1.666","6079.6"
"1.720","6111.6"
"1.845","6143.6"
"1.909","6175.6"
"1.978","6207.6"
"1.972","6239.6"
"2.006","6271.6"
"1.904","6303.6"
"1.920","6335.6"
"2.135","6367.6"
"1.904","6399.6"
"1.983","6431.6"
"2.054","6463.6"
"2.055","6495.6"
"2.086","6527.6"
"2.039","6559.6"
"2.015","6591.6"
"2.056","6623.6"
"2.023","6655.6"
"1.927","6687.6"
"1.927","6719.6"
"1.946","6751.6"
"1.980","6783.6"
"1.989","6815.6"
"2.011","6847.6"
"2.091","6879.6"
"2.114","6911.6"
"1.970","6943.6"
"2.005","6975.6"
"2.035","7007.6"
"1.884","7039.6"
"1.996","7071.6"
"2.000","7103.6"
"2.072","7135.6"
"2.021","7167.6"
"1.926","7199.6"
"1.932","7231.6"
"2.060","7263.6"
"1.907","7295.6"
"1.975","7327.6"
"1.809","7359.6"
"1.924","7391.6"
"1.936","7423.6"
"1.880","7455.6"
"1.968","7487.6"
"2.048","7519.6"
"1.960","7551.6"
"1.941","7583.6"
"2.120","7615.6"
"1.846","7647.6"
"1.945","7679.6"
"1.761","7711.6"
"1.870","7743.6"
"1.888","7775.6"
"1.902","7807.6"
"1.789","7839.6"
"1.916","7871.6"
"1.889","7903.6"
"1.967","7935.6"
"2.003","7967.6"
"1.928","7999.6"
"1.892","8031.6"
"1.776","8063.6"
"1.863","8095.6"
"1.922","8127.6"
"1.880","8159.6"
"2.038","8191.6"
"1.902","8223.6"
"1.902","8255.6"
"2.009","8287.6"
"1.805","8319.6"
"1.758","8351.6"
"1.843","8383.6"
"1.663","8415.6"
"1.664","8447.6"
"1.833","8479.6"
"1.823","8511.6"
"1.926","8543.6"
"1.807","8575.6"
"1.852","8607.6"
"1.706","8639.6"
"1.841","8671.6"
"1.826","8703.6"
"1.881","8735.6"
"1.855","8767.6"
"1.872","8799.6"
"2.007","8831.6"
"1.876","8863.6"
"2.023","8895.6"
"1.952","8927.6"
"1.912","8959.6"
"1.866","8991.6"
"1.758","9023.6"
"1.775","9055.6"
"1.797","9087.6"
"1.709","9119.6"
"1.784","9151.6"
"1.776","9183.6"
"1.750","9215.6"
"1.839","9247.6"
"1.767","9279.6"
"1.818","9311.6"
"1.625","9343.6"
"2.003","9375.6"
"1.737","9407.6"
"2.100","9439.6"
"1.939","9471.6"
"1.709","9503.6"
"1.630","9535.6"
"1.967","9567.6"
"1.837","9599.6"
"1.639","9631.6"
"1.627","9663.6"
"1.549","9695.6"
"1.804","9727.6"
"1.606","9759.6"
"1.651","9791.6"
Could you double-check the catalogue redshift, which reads 0.175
